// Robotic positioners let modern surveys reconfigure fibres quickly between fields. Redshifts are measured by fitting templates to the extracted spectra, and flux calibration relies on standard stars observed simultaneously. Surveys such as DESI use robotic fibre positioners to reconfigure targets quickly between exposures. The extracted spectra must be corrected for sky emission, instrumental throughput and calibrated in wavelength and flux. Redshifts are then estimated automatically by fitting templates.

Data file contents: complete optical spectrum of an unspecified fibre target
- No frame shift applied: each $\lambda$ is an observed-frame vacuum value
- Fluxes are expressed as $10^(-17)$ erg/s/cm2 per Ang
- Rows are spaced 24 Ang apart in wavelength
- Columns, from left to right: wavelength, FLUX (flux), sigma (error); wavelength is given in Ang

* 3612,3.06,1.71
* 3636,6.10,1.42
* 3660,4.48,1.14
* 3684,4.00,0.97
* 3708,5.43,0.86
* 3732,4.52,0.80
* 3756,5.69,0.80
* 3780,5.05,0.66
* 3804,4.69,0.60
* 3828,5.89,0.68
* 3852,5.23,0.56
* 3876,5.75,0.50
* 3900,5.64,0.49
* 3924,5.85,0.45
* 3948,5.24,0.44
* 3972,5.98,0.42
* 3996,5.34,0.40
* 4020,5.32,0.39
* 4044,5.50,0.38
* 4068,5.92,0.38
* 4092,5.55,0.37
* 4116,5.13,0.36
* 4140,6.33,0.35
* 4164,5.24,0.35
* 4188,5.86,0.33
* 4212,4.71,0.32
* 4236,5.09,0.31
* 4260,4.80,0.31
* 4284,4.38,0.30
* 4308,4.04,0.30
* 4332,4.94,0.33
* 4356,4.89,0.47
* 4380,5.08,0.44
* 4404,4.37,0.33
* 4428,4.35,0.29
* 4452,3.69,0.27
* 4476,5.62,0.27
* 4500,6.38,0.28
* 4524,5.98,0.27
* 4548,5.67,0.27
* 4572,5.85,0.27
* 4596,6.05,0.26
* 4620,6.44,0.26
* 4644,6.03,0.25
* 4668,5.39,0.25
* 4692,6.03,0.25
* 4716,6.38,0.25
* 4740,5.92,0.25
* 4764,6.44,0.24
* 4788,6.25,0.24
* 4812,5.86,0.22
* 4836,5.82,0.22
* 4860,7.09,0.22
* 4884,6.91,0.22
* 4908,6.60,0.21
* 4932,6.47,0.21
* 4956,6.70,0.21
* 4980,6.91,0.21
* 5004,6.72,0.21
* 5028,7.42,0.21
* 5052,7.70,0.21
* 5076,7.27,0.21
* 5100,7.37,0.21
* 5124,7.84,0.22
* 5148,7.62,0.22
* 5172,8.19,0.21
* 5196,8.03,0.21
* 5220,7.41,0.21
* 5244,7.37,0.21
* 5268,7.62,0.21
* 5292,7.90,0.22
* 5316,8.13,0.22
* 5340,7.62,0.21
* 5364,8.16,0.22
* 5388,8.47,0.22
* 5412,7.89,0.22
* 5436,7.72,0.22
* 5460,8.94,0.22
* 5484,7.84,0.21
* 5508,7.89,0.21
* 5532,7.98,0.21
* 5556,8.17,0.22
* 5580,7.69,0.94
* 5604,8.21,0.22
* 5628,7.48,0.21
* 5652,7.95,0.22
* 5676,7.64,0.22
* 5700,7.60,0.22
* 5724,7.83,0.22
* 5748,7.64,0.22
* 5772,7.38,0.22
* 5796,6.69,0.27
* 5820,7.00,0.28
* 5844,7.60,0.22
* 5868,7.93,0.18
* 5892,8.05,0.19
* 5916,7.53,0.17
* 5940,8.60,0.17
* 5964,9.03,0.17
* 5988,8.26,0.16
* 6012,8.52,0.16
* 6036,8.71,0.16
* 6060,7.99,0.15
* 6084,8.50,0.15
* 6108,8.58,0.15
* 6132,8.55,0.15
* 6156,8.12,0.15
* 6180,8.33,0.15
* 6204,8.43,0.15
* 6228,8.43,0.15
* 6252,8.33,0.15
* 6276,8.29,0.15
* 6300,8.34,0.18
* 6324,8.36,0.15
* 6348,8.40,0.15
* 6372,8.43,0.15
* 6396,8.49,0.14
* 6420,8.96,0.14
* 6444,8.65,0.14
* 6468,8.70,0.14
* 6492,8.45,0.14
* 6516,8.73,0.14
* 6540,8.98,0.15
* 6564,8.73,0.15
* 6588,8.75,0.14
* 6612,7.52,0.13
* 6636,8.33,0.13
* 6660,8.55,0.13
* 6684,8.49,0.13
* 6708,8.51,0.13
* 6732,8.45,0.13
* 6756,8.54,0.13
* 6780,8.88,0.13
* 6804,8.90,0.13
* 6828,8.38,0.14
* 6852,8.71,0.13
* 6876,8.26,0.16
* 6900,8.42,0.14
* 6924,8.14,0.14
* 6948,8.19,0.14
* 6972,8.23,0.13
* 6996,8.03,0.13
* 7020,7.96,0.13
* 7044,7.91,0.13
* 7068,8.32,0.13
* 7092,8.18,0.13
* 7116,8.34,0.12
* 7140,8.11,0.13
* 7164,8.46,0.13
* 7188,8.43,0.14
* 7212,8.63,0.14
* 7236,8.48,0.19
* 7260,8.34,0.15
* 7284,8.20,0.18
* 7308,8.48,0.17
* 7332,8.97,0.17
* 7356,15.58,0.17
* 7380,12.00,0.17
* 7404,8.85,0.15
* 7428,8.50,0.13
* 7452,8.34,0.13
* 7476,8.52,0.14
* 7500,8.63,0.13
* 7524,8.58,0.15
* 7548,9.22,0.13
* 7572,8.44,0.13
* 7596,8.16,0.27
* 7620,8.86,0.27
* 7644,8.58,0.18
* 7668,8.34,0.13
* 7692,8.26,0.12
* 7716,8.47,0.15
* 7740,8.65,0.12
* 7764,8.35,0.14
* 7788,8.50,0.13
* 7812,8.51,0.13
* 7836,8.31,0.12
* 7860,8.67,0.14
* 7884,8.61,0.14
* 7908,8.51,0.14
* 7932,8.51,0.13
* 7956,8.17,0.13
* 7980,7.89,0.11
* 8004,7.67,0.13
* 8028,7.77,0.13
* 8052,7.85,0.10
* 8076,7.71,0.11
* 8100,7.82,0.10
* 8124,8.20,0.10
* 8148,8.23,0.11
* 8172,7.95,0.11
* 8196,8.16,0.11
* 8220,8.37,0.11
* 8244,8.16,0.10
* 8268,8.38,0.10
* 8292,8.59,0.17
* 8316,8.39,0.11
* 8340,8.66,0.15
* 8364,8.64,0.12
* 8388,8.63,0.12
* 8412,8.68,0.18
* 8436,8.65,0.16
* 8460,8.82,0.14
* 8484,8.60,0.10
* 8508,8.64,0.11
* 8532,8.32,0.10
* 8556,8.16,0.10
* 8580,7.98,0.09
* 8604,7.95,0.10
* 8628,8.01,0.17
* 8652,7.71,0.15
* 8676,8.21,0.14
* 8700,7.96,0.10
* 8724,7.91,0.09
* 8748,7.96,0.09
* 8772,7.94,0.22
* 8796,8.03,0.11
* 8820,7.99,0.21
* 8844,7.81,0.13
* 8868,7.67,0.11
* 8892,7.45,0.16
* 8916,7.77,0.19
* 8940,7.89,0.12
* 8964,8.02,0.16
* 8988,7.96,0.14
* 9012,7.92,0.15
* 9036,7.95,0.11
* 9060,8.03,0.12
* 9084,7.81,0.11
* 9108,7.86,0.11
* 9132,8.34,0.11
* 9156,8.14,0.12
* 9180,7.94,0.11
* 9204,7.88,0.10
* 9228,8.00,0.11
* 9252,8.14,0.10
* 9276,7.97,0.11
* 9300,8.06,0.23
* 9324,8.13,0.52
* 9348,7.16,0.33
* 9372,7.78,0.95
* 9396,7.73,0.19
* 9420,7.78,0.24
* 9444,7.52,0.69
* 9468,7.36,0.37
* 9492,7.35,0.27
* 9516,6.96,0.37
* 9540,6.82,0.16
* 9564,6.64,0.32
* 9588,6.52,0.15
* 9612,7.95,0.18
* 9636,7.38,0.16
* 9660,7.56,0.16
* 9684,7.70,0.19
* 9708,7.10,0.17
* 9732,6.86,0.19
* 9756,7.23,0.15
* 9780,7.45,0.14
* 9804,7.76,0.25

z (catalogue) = 0.12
